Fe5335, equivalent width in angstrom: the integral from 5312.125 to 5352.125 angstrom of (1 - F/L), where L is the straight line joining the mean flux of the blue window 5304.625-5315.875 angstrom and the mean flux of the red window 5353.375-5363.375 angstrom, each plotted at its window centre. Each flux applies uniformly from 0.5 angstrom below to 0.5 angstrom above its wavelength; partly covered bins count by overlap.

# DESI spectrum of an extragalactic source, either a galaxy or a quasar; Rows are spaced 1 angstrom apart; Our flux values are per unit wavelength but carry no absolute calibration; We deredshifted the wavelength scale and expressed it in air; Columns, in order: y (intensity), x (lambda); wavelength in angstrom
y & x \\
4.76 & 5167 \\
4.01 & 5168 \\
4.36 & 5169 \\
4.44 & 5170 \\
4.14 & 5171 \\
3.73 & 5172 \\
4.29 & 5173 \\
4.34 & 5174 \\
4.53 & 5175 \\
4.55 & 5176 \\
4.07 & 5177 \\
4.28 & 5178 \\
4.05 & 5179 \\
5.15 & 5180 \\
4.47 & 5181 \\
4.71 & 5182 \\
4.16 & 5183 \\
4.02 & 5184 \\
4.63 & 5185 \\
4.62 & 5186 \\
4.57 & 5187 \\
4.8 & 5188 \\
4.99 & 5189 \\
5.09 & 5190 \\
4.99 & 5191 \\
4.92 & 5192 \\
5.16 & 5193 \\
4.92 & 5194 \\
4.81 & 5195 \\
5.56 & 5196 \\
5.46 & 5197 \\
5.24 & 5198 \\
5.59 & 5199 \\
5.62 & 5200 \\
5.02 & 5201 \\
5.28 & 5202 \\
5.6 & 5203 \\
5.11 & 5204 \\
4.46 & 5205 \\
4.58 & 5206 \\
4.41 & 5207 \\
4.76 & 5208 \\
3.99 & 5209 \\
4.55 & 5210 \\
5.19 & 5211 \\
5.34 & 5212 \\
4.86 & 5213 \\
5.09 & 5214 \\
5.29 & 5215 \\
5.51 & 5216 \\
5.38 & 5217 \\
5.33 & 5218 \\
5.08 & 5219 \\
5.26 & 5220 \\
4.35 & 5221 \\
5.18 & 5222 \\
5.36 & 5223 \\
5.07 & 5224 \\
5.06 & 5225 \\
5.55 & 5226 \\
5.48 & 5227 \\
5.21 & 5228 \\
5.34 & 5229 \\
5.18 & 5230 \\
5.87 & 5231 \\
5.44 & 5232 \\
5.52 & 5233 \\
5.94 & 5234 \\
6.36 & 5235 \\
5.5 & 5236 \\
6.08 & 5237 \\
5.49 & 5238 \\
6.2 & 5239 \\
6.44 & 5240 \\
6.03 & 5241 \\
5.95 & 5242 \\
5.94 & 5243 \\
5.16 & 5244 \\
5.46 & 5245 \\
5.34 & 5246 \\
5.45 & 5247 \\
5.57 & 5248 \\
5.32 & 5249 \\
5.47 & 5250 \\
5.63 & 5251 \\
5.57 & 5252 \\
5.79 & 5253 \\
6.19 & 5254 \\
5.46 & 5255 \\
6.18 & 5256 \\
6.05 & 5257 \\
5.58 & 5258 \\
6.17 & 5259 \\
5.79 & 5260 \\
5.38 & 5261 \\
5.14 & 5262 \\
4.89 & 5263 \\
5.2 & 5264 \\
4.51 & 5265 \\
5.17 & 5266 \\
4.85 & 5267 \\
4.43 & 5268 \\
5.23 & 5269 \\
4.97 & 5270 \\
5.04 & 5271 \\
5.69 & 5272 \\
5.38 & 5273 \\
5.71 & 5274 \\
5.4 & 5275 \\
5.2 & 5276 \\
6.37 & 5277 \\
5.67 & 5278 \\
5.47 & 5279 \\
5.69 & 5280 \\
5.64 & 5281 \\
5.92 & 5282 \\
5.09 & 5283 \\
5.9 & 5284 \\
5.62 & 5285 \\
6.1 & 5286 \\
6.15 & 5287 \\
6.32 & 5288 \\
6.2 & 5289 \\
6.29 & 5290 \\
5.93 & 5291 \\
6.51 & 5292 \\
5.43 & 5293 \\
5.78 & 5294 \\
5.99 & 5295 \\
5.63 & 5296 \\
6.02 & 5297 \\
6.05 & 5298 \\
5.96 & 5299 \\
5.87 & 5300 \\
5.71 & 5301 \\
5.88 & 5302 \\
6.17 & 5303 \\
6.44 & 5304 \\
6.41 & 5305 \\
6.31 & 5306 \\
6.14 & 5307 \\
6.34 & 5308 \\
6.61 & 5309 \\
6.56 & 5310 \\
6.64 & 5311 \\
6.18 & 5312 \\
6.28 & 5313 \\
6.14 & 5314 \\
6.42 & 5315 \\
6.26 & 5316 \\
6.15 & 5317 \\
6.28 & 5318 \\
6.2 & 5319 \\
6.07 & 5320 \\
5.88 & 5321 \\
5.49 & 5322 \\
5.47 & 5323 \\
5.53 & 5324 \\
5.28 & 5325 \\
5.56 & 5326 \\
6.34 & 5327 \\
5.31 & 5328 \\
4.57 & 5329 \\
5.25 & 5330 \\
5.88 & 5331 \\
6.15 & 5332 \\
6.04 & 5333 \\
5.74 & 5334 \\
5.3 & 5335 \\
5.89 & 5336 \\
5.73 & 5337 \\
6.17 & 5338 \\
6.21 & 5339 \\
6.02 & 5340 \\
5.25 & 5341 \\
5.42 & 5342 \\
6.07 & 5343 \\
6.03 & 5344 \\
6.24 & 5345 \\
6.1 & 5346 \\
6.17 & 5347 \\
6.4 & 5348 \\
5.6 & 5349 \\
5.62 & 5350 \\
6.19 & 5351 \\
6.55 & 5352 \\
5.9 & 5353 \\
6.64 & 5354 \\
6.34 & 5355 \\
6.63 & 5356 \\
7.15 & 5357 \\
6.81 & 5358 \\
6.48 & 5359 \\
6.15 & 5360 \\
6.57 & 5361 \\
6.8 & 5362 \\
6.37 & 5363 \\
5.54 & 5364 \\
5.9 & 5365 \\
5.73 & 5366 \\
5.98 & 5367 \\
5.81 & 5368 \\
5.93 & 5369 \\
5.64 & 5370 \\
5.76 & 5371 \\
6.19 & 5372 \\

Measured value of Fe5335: 3.63 angstrom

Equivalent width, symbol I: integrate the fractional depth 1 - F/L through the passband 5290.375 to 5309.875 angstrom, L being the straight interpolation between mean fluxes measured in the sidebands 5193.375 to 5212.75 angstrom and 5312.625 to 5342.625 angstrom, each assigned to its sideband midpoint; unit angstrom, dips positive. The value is -1.5 angstrom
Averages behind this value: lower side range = 5.02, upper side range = 5.81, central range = 6.07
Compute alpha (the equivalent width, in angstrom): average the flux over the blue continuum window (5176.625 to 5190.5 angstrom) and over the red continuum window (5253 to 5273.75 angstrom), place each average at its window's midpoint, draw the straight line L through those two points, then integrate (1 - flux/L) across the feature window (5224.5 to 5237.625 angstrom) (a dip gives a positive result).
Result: -1.39 angstrom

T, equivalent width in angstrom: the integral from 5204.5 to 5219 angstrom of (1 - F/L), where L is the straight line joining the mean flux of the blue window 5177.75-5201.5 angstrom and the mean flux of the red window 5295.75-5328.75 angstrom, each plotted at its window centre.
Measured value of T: 0.5 angstrom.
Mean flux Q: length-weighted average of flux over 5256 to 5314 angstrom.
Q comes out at 5.78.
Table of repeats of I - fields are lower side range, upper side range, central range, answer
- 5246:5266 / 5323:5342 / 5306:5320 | -1.7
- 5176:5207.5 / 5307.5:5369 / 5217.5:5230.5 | -0.2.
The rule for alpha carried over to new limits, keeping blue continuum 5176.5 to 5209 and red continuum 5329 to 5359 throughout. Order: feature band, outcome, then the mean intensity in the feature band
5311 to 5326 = -0.4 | 5.98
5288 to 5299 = -0.7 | 6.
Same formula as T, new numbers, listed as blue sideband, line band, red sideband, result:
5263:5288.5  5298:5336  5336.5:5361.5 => -0.72 angstrom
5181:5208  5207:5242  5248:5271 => -1.40 angstrom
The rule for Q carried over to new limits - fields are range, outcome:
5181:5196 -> 4.76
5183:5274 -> 5.28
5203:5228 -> 5.03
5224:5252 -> 5.62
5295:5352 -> 5.96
